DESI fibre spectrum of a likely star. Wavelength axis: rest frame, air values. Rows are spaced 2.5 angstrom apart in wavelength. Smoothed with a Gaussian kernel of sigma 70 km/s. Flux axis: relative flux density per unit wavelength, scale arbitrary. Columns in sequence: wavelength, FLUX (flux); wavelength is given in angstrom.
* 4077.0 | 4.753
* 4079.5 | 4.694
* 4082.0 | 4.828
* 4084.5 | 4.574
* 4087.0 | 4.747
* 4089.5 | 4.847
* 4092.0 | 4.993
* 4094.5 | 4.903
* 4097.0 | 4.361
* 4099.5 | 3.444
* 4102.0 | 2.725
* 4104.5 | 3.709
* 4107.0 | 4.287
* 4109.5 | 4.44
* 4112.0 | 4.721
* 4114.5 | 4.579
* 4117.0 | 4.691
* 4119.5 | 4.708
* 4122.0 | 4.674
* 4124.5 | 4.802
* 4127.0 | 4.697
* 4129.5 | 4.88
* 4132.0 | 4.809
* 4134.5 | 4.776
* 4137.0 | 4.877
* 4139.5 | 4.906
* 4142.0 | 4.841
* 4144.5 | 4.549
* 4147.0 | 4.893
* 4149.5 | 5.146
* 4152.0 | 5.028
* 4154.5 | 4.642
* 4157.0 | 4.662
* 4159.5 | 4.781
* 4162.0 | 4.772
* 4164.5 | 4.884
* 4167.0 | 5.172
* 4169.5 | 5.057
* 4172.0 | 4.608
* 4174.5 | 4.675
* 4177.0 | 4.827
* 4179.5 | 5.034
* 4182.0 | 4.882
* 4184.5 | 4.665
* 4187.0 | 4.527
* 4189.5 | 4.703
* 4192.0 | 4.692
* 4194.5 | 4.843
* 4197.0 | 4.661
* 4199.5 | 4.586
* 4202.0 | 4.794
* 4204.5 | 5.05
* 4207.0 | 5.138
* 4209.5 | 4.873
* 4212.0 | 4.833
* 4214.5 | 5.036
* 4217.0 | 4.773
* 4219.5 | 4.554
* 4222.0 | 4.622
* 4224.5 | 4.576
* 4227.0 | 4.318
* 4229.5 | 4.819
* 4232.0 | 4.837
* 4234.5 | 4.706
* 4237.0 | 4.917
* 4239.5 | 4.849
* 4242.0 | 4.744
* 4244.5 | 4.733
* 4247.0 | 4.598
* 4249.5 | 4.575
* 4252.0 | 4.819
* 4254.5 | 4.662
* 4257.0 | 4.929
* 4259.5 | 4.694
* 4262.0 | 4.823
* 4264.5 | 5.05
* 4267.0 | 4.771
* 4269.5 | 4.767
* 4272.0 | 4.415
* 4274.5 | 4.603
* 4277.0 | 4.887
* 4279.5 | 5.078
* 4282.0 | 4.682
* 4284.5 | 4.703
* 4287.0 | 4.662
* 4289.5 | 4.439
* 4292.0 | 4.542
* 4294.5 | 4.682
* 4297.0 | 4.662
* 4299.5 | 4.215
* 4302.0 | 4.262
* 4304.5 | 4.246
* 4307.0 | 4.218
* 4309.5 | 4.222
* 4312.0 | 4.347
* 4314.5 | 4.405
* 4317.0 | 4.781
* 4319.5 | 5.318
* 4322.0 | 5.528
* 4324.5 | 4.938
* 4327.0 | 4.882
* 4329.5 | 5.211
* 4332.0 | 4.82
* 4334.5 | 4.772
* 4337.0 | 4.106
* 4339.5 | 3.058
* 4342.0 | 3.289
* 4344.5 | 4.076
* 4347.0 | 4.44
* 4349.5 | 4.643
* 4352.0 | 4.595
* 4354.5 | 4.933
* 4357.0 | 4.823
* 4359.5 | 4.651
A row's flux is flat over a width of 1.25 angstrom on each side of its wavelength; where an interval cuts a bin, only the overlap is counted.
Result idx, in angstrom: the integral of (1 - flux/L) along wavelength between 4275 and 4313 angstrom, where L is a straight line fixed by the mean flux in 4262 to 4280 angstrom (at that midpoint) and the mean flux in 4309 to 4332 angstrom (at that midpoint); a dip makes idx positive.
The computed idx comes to 2.3 angstrom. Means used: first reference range 4.79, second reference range 4.87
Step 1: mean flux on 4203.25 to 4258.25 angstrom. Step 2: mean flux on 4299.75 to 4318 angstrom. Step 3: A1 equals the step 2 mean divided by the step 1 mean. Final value 0.9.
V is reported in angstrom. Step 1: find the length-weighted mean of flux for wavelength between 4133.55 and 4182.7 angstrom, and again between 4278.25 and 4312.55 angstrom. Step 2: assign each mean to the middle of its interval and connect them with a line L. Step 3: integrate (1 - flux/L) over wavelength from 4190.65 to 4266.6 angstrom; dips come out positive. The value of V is -1.6 angstrom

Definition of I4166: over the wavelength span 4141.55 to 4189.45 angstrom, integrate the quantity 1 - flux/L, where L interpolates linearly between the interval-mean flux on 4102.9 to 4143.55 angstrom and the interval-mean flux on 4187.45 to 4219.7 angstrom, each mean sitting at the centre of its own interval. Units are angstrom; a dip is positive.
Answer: -0.95 angstrom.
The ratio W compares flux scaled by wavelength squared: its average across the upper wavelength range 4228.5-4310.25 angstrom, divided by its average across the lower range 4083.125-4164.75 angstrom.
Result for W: 1.1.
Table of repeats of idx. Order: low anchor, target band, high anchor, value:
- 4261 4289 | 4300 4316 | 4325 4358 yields 1.1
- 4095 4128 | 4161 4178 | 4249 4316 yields -1.7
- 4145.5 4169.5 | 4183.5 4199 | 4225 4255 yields 0.5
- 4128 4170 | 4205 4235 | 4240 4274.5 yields 0.1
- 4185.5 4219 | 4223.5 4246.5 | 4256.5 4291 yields 0.3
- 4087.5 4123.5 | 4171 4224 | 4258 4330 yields -2.9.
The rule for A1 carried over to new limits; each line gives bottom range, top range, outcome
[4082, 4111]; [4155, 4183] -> 1.13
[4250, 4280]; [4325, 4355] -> 0.92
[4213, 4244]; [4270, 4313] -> 0.96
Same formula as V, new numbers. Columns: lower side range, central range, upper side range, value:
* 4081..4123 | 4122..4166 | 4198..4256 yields -2.8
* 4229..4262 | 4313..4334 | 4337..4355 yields -3.5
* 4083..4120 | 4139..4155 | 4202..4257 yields -1.2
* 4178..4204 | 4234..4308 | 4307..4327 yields 1.4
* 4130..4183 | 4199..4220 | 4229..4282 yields -0.3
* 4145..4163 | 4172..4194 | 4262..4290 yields 0.3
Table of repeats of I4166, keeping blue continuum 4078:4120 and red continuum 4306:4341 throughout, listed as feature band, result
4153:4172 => -1.5 angstrom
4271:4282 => -0.4 angstrom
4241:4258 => -0.6 angstrom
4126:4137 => -0.9 angstrom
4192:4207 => -1.0 angstrom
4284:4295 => 0.0 angstrom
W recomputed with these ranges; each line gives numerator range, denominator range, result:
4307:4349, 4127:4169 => 1.01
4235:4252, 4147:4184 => 1.01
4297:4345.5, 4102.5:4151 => 1.05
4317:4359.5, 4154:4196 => 1.04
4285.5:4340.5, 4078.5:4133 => 1.12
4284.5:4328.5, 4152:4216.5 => 1.01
